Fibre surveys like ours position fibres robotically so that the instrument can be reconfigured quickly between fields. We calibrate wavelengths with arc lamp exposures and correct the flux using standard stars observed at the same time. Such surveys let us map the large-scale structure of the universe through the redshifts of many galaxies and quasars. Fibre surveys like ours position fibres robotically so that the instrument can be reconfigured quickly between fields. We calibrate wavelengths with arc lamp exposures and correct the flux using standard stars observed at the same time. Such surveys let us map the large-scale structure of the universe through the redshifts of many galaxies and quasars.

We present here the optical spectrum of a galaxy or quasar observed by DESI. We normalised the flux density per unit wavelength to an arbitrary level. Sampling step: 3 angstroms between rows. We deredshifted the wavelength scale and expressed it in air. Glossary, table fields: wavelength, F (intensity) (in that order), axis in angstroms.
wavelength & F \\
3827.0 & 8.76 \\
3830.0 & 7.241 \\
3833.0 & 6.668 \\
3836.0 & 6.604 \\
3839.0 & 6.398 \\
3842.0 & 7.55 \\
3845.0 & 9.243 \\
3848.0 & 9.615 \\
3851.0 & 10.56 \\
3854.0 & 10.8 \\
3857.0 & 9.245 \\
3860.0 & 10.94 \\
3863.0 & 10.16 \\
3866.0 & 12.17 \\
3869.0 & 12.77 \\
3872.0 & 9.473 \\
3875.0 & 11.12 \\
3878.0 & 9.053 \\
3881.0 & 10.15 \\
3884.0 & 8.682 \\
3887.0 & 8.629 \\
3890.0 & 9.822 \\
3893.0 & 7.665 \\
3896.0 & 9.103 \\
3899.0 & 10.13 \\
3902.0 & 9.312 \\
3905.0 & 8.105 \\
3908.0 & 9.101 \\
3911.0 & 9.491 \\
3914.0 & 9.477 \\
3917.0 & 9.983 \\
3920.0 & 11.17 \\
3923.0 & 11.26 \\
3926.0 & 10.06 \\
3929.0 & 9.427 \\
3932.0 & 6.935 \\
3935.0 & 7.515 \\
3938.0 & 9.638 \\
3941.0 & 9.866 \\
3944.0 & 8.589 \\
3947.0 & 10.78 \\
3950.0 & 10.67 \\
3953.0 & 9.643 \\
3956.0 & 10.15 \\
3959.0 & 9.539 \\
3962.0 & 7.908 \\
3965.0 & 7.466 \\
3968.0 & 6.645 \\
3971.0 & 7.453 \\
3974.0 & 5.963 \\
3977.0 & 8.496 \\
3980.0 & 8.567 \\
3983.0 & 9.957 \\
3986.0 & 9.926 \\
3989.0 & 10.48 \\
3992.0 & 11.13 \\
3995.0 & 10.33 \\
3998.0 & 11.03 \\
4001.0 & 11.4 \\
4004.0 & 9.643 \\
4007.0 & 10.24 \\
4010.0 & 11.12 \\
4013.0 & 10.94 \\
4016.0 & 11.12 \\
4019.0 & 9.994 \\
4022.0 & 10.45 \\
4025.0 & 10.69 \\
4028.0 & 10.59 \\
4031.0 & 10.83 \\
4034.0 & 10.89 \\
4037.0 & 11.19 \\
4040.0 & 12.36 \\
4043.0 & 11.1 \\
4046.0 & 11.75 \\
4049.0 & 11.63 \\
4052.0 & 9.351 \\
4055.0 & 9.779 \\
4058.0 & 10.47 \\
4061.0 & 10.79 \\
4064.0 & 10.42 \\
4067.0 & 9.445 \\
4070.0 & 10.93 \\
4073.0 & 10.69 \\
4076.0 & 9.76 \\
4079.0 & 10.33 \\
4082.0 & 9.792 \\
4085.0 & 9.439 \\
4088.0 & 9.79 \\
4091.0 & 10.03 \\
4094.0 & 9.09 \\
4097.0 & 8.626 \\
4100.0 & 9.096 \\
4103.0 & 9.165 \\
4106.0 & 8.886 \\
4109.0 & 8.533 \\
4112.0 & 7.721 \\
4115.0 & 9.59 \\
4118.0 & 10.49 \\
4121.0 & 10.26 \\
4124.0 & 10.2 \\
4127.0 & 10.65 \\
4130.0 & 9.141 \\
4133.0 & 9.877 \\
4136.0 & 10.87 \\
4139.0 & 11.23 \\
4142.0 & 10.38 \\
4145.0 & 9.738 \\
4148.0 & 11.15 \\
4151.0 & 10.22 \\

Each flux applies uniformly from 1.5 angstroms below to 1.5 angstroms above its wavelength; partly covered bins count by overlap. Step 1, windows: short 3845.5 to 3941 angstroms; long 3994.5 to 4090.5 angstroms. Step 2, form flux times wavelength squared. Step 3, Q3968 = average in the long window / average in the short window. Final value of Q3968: 1.2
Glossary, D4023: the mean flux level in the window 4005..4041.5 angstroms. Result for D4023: 10.9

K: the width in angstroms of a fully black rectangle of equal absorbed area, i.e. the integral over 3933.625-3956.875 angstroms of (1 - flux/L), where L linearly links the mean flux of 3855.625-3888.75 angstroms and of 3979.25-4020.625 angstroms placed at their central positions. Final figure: 1.7 angstroms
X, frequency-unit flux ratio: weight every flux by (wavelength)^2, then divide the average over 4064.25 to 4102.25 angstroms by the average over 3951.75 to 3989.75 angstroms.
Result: 1.2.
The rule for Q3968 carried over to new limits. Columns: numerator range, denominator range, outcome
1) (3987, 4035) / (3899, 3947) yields 1.19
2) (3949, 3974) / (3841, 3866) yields 0.90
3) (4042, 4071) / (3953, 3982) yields 1.36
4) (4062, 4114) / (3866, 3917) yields 1.10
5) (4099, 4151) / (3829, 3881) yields 1.19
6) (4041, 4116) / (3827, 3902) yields 1.18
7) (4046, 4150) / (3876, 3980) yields 1.20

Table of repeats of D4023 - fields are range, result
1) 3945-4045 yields 9.96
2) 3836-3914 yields 9.51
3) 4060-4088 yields 10.1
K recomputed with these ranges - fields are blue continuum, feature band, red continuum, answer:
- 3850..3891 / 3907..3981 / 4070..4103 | 7.6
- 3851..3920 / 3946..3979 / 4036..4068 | 5.4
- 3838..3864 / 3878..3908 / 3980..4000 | 2.0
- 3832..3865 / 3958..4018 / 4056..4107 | 0.1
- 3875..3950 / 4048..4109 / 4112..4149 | 1.0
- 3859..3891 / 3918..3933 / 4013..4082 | 0.7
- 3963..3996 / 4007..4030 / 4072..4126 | -4.3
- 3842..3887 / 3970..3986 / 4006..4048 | 3.6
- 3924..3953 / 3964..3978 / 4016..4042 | 3.9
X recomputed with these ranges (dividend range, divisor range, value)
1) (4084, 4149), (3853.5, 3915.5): 1.12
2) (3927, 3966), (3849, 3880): 0.90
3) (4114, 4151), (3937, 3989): 1.25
